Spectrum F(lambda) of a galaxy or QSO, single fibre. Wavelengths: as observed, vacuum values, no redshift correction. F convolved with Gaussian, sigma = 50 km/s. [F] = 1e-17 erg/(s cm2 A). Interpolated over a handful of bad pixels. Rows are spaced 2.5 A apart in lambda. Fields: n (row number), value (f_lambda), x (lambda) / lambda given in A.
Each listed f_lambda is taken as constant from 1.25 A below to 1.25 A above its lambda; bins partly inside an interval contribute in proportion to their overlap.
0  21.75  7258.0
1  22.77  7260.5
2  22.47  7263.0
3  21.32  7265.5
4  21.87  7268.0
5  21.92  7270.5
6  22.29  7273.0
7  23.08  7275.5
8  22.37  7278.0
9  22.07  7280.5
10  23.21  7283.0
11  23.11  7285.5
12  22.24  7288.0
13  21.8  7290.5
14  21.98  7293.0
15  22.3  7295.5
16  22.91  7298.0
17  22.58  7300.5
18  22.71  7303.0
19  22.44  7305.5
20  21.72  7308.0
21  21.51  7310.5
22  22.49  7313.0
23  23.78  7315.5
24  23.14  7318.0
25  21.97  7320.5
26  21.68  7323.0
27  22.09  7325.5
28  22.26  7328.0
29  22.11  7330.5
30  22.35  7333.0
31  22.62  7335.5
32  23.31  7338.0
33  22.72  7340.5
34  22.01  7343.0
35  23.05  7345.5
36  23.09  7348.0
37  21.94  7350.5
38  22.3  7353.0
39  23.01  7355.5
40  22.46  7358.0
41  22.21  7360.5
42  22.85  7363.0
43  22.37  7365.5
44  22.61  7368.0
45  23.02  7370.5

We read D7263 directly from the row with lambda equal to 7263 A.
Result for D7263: 22.47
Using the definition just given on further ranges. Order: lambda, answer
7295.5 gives 22.3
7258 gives 21.75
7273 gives 22.29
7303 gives 22.71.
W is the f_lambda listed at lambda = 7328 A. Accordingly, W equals 22.26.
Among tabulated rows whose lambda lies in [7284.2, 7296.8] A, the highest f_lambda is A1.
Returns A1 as 23.11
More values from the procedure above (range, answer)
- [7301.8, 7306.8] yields 22.71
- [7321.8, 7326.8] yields 22.09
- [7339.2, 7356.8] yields 23.09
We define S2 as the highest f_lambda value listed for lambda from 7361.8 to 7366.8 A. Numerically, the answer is 22.85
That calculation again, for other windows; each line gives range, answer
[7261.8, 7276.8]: 23.08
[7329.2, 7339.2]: 23.31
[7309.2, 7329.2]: 23.78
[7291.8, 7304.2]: 22.91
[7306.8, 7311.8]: 21.72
